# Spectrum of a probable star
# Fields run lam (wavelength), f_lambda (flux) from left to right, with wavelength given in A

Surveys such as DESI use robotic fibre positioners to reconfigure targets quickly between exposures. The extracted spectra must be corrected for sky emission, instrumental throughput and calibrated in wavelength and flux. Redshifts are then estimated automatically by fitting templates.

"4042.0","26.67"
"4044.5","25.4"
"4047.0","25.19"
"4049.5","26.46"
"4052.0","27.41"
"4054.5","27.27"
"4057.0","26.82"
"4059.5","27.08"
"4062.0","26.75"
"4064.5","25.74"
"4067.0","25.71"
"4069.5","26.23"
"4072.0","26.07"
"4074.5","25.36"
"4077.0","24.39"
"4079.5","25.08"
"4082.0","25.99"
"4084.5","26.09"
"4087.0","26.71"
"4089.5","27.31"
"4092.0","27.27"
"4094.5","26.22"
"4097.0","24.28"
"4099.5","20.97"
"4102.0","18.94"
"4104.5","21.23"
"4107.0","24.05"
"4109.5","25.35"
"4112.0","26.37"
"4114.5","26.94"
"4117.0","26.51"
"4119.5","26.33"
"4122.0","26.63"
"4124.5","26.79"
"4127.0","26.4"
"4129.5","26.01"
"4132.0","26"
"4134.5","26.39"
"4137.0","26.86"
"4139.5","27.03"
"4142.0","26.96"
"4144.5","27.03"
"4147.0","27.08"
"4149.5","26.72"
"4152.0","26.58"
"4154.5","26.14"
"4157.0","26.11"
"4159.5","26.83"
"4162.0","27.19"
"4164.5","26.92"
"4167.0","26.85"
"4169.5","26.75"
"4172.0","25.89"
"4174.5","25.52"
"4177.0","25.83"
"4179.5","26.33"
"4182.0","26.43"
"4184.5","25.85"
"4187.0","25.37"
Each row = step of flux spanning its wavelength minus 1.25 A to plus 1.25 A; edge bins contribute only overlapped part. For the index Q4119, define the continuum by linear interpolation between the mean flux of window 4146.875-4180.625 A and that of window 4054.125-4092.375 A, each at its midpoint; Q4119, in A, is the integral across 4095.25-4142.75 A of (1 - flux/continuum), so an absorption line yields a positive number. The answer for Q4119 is 1.9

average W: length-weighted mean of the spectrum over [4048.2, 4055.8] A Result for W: 27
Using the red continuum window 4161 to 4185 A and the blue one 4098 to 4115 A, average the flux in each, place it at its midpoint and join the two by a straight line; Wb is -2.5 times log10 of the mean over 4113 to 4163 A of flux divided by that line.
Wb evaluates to -0.08 mag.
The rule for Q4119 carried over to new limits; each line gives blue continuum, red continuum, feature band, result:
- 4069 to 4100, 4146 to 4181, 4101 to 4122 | 1.0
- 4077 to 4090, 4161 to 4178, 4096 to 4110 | 2.0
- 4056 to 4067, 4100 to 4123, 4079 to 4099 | -0.4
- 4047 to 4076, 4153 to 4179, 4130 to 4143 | -0.1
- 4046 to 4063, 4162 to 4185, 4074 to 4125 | 2.7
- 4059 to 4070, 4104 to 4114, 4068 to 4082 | 0.2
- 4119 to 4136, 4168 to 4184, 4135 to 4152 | -0.4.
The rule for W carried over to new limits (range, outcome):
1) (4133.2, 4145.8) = 26.9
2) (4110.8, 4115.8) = 26.7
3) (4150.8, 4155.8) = 26.4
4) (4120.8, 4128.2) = 26.6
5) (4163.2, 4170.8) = 26.8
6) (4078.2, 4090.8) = 26.2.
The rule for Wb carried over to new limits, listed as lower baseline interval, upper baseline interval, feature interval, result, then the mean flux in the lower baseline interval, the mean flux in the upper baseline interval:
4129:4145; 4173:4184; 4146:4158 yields -0.01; 26.6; 26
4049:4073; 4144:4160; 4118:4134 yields 0.01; 26.6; 26.6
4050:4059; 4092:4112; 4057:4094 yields -0.03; 27.1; 23.5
